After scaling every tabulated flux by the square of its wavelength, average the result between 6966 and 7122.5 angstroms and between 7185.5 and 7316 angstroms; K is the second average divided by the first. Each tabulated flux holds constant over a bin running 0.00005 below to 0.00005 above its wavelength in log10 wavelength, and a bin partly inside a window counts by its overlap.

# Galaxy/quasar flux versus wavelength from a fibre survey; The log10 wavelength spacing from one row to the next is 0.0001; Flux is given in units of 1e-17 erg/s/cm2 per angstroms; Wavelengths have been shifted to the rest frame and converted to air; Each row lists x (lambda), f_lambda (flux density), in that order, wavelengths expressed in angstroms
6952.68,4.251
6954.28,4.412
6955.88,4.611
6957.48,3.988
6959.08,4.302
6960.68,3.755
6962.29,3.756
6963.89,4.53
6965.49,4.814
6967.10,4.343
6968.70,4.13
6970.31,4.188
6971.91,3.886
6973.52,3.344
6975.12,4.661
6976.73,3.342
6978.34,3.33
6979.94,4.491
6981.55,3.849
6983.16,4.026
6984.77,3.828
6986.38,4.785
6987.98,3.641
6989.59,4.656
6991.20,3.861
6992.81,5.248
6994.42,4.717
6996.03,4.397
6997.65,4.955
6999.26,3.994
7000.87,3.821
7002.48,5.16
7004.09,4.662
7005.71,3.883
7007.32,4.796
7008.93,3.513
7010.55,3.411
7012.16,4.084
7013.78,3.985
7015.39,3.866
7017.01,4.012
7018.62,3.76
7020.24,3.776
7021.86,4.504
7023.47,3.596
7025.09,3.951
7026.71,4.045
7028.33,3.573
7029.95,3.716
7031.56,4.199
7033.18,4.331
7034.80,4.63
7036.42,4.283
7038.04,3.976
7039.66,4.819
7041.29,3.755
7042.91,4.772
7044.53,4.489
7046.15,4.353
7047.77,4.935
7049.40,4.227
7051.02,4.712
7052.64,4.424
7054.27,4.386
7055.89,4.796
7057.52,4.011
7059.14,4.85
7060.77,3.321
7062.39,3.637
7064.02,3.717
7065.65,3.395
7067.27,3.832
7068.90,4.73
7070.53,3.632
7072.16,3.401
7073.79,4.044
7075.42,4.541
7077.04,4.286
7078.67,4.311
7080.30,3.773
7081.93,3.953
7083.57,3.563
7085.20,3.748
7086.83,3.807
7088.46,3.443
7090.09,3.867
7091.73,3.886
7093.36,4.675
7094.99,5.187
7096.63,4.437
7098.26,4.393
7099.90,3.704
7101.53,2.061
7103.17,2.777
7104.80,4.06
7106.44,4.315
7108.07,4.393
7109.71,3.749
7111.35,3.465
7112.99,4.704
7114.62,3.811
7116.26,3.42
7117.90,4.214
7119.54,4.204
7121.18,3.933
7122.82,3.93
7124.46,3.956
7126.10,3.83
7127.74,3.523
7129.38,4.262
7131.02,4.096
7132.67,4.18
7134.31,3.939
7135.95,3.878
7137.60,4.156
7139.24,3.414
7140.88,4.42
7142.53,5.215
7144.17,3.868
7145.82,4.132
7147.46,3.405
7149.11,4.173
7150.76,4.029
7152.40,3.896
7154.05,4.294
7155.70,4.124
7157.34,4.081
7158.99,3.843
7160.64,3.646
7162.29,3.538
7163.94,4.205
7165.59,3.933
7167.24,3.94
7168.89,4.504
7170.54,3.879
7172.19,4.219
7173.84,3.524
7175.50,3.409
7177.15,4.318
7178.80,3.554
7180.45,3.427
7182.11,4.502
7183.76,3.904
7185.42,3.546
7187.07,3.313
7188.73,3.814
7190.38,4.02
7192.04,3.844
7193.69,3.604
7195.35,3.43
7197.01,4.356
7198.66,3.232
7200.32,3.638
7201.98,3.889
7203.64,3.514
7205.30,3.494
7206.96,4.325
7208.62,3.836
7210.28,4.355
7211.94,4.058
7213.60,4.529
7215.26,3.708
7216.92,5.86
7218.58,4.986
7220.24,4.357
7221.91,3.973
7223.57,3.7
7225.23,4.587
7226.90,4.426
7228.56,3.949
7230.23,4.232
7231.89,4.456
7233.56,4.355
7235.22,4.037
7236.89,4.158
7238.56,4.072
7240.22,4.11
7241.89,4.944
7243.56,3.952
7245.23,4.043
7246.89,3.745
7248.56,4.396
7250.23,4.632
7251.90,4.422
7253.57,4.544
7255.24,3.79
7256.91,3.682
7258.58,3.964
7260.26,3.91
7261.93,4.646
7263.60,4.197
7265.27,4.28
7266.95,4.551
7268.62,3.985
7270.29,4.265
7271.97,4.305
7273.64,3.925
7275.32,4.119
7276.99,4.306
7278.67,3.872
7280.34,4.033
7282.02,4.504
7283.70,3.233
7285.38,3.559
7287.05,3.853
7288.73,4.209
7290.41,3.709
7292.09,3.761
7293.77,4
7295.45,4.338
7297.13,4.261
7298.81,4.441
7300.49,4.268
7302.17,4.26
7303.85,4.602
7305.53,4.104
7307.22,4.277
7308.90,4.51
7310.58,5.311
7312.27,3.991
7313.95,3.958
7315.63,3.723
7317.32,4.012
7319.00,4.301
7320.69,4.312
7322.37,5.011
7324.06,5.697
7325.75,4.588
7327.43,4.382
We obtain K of 1.07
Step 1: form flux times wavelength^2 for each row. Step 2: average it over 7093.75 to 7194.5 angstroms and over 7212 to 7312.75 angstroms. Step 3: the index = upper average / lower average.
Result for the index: 1.11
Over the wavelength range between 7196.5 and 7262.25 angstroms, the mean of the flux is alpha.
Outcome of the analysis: 4.17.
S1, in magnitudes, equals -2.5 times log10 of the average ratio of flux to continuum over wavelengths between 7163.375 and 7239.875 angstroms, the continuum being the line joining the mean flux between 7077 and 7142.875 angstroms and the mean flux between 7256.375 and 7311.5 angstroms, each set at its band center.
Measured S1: 0.01 mag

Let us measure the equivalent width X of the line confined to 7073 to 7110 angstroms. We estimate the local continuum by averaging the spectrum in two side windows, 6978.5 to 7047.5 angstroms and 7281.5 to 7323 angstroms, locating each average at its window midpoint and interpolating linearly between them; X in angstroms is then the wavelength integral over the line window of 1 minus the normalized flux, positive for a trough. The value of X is 2.0 angstroms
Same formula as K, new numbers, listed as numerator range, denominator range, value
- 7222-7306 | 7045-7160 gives 1.08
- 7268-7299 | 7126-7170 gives 1.04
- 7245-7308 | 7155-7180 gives 1.09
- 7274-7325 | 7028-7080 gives 1.08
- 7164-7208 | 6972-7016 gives 0.97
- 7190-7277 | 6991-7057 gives 1.03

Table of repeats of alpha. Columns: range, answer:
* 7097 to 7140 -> 3.87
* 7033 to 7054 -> 4.44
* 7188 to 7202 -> 3.75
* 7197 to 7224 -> 4.11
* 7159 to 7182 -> 3.87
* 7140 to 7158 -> 4.15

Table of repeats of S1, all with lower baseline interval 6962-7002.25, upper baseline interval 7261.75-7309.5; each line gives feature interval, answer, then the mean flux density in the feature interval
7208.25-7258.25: -0.029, 4.26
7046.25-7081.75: 0.012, 4.14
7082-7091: 0.131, 3.71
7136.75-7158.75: 0.022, 4.09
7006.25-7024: 0.068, 3.94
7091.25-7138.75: 0.056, 3.97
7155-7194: 0.081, 3.87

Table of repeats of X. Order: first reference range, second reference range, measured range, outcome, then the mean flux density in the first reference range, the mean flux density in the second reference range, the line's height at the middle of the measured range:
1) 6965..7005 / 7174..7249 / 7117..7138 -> 0.56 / 4.24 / 4.04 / 4.11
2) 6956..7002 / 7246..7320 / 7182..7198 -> 1.40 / 4.18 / 4.15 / 4.16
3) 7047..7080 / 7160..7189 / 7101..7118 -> 1.23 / 4.15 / 3.84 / 4.02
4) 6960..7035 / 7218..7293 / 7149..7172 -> 0.72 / 4.12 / 4.15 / 4.14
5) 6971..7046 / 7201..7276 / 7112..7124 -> 0.43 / 4.14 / 4.2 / 4.17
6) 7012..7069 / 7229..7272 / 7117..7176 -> 2.58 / 4.14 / 4.21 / 4.18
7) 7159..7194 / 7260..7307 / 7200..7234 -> -2.20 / 3.84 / 4.13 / 3.95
